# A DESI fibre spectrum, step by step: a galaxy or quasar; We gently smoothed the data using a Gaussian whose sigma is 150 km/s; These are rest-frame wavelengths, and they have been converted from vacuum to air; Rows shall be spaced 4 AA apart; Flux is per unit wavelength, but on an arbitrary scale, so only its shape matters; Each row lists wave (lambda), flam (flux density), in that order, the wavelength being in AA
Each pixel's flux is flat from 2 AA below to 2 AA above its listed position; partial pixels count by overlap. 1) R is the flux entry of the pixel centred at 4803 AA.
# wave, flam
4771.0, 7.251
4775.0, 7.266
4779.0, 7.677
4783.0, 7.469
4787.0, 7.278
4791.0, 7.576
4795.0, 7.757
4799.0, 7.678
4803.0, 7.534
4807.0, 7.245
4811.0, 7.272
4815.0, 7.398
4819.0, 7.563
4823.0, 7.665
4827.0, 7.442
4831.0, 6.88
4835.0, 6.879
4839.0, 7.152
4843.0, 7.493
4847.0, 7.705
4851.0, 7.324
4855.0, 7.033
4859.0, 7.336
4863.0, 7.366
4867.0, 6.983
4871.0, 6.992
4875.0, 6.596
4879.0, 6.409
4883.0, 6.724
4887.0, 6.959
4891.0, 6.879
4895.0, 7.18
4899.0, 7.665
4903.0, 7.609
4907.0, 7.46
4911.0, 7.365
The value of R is 7.534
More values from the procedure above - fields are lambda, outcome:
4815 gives 7.398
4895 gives 7.18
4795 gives 7.757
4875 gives 6.596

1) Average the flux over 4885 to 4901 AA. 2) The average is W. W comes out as 7.17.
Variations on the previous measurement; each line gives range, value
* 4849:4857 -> 7.18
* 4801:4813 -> 7.35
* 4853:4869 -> 7.18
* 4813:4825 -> 7.54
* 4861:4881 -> 6.87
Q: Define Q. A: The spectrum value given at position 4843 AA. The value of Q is 7.493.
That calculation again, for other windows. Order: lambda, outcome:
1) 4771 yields 7.251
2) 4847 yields 7.705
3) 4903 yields 7.609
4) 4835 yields 6.879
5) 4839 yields 7.152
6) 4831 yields 6.88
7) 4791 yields 7.576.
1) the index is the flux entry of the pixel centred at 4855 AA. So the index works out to 7.033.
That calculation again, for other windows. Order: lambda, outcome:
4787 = 7.278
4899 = 7.665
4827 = 7.442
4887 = 6.959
